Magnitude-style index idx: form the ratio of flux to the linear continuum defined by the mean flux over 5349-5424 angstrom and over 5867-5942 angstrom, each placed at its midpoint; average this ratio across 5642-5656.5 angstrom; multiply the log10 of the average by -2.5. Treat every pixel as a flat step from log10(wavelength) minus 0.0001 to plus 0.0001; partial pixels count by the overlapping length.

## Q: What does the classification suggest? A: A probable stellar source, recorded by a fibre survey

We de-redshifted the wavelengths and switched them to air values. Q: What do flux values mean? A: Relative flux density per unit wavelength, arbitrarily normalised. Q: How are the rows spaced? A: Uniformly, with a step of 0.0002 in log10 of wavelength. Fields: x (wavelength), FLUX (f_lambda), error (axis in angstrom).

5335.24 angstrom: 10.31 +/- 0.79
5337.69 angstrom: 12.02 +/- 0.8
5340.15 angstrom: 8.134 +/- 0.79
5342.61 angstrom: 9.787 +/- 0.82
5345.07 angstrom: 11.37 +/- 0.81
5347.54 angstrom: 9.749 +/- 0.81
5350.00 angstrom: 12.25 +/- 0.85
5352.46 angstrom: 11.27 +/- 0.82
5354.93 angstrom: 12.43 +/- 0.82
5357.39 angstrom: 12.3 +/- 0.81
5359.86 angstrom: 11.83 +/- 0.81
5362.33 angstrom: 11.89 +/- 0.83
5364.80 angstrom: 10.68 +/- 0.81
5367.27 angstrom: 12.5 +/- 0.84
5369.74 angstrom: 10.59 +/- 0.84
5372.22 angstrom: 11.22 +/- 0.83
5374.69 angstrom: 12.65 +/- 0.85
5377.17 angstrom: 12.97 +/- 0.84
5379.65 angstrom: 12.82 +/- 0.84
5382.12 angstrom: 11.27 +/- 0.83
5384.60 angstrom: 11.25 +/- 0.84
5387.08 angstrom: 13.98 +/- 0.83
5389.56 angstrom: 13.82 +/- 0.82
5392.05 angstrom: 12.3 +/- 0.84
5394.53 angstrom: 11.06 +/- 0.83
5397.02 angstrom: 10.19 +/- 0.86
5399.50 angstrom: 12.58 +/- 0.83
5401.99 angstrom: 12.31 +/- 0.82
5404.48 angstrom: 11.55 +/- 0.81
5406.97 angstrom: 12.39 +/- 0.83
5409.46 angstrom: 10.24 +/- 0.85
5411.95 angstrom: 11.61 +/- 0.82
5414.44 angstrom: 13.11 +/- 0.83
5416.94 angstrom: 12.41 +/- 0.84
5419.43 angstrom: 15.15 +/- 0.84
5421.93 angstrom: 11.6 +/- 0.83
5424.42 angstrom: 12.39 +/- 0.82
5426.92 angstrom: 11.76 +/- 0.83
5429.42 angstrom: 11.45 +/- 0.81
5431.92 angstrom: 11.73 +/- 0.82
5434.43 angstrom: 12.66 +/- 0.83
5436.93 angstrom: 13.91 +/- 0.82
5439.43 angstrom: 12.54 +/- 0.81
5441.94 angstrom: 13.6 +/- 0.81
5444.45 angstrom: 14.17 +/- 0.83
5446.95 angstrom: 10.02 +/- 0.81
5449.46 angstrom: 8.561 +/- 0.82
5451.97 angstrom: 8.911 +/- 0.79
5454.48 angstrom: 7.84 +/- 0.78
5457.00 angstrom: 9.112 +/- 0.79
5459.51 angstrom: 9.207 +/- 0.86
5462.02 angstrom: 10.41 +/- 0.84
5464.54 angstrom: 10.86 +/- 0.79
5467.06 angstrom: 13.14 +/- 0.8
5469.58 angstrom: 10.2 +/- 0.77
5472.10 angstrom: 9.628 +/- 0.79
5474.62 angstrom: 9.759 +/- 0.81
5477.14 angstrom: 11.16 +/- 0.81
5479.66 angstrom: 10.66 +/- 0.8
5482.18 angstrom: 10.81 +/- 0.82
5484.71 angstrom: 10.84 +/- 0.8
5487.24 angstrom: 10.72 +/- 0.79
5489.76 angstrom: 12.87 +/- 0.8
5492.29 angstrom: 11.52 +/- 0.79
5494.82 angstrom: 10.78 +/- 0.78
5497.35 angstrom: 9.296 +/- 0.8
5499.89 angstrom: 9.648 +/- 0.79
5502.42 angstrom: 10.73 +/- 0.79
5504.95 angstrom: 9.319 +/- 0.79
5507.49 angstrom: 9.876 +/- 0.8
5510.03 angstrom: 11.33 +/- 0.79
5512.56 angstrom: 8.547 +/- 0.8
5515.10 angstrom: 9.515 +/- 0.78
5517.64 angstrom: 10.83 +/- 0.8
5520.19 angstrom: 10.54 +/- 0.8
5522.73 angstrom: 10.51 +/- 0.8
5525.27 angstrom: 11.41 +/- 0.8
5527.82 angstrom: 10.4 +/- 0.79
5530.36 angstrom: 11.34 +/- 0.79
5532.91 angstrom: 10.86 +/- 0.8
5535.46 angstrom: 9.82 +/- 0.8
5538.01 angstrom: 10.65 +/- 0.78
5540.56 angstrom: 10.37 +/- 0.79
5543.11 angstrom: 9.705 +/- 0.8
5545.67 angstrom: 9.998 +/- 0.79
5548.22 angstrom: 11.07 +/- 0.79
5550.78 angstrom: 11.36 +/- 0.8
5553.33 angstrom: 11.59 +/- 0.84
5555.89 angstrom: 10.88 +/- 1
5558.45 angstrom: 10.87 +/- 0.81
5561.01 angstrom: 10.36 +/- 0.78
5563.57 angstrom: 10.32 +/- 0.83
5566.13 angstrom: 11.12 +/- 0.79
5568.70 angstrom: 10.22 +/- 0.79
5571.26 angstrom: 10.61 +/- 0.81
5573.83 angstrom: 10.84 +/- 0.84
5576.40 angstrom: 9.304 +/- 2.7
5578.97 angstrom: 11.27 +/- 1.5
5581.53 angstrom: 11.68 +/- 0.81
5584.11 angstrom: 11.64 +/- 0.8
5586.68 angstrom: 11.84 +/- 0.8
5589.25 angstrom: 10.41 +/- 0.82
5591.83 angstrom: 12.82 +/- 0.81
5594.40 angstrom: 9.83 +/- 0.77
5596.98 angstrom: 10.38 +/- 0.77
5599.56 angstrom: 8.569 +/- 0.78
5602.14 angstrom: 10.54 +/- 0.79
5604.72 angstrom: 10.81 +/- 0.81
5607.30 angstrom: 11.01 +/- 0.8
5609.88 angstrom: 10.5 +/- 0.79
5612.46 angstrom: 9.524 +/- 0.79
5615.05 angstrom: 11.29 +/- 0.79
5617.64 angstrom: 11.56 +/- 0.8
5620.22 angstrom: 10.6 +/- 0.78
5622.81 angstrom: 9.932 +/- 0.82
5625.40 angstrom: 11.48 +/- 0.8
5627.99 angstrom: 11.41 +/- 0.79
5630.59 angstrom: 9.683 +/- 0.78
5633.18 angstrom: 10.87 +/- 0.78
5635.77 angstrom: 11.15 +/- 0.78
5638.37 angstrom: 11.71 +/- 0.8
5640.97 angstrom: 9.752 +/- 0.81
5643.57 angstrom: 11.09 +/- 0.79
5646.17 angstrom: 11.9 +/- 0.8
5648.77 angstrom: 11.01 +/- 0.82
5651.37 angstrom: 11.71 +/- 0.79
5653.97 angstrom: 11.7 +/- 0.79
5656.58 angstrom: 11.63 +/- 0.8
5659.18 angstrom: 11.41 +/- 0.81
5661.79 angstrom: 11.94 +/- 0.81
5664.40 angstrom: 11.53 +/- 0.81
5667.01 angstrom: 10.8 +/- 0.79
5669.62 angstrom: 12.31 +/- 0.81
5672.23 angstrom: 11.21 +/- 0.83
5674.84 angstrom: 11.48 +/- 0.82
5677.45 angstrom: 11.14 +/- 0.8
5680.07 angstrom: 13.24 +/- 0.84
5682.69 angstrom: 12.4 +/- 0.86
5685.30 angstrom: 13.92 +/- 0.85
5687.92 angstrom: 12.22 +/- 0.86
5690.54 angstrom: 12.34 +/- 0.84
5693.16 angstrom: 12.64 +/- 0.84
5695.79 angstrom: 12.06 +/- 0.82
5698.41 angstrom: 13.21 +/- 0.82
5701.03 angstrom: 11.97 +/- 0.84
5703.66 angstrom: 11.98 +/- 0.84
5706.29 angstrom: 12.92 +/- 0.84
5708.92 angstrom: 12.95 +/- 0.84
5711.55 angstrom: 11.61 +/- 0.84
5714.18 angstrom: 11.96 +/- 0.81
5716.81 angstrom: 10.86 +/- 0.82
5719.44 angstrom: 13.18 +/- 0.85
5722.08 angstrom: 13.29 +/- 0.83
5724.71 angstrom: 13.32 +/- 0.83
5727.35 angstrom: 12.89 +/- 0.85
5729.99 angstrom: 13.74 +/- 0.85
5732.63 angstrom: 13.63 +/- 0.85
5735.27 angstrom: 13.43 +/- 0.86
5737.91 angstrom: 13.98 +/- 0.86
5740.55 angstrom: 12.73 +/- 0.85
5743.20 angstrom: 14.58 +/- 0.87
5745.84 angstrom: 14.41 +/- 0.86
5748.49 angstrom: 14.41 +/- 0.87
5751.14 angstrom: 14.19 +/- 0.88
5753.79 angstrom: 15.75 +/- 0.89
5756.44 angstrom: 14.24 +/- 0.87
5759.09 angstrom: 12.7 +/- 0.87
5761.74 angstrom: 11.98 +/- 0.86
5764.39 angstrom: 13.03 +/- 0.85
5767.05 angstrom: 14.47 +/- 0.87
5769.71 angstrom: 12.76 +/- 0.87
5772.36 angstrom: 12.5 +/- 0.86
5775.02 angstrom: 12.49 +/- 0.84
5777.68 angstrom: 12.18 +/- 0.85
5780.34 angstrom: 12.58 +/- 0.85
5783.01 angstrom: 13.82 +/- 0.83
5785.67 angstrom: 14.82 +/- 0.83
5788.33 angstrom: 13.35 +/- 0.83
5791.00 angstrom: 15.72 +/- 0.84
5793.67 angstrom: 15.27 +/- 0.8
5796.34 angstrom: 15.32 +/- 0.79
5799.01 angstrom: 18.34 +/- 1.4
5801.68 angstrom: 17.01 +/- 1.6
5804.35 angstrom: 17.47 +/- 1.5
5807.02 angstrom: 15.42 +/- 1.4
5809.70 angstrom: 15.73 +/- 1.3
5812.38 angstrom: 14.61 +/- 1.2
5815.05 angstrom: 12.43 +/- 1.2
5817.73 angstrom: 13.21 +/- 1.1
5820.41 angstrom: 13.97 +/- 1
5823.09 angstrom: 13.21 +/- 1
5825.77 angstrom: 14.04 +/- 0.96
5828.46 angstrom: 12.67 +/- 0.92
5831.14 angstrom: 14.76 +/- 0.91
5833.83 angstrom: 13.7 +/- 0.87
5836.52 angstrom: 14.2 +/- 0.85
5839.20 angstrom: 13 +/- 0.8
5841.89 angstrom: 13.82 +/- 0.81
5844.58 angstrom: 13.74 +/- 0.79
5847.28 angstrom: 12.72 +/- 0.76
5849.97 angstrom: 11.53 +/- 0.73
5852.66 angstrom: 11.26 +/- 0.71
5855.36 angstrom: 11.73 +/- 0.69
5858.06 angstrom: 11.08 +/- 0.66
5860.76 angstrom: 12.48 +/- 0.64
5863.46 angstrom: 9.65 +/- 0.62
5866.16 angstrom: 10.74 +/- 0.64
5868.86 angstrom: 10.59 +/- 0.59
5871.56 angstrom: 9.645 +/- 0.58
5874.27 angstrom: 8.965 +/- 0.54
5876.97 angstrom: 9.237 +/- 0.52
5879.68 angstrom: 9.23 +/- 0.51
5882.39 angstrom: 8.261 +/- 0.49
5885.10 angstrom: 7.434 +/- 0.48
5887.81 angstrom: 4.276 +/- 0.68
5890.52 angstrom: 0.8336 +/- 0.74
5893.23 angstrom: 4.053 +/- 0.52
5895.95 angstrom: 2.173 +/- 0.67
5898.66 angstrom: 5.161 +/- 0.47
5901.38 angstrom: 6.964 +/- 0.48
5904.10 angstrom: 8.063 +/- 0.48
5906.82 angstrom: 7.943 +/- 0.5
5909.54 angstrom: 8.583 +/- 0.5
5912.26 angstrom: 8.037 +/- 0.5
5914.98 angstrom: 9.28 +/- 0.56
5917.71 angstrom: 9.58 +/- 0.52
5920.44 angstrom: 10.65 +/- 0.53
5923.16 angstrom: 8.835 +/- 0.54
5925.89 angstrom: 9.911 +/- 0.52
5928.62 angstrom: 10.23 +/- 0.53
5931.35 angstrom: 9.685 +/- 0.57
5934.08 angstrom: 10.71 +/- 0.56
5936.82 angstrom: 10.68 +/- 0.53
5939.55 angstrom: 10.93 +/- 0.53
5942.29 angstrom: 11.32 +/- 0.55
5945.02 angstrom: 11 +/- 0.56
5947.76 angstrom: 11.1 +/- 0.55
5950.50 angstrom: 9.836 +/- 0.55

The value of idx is -0.14 mag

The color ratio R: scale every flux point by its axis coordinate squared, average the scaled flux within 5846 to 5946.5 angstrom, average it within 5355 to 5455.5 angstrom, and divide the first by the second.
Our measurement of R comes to 0.90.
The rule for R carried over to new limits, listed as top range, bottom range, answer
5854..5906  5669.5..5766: 0.65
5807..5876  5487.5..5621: 1.31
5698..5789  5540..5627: 1.30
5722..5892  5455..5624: 1.32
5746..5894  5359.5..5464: 1.23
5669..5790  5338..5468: 1.26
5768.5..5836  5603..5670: 1.37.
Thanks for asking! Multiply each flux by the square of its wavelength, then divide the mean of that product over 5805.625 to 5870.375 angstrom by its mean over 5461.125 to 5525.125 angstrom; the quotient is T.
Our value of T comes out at 1.38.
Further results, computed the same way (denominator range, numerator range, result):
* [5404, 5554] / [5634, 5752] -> 1.22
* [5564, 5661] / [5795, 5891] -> 1.21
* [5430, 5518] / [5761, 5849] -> 1.48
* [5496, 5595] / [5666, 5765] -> 1.29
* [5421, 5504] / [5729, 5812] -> 1.45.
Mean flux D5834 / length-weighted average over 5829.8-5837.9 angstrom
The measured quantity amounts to 14.2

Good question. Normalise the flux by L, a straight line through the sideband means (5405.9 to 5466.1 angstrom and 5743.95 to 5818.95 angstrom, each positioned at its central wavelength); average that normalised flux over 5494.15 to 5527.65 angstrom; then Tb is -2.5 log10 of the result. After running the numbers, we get 0.19 mag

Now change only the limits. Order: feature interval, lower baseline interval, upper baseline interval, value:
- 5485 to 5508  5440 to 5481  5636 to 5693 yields 0.01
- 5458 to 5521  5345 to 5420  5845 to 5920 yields 0.08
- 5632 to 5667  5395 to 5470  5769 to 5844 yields 0.16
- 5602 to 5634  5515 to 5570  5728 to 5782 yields 0.09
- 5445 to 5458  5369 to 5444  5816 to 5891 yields 0.31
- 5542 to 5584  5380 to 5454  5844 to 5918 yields 0.02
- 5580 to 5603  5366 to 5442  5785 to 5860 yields 0.20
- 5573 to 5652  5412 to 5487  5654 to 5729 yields 0.10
